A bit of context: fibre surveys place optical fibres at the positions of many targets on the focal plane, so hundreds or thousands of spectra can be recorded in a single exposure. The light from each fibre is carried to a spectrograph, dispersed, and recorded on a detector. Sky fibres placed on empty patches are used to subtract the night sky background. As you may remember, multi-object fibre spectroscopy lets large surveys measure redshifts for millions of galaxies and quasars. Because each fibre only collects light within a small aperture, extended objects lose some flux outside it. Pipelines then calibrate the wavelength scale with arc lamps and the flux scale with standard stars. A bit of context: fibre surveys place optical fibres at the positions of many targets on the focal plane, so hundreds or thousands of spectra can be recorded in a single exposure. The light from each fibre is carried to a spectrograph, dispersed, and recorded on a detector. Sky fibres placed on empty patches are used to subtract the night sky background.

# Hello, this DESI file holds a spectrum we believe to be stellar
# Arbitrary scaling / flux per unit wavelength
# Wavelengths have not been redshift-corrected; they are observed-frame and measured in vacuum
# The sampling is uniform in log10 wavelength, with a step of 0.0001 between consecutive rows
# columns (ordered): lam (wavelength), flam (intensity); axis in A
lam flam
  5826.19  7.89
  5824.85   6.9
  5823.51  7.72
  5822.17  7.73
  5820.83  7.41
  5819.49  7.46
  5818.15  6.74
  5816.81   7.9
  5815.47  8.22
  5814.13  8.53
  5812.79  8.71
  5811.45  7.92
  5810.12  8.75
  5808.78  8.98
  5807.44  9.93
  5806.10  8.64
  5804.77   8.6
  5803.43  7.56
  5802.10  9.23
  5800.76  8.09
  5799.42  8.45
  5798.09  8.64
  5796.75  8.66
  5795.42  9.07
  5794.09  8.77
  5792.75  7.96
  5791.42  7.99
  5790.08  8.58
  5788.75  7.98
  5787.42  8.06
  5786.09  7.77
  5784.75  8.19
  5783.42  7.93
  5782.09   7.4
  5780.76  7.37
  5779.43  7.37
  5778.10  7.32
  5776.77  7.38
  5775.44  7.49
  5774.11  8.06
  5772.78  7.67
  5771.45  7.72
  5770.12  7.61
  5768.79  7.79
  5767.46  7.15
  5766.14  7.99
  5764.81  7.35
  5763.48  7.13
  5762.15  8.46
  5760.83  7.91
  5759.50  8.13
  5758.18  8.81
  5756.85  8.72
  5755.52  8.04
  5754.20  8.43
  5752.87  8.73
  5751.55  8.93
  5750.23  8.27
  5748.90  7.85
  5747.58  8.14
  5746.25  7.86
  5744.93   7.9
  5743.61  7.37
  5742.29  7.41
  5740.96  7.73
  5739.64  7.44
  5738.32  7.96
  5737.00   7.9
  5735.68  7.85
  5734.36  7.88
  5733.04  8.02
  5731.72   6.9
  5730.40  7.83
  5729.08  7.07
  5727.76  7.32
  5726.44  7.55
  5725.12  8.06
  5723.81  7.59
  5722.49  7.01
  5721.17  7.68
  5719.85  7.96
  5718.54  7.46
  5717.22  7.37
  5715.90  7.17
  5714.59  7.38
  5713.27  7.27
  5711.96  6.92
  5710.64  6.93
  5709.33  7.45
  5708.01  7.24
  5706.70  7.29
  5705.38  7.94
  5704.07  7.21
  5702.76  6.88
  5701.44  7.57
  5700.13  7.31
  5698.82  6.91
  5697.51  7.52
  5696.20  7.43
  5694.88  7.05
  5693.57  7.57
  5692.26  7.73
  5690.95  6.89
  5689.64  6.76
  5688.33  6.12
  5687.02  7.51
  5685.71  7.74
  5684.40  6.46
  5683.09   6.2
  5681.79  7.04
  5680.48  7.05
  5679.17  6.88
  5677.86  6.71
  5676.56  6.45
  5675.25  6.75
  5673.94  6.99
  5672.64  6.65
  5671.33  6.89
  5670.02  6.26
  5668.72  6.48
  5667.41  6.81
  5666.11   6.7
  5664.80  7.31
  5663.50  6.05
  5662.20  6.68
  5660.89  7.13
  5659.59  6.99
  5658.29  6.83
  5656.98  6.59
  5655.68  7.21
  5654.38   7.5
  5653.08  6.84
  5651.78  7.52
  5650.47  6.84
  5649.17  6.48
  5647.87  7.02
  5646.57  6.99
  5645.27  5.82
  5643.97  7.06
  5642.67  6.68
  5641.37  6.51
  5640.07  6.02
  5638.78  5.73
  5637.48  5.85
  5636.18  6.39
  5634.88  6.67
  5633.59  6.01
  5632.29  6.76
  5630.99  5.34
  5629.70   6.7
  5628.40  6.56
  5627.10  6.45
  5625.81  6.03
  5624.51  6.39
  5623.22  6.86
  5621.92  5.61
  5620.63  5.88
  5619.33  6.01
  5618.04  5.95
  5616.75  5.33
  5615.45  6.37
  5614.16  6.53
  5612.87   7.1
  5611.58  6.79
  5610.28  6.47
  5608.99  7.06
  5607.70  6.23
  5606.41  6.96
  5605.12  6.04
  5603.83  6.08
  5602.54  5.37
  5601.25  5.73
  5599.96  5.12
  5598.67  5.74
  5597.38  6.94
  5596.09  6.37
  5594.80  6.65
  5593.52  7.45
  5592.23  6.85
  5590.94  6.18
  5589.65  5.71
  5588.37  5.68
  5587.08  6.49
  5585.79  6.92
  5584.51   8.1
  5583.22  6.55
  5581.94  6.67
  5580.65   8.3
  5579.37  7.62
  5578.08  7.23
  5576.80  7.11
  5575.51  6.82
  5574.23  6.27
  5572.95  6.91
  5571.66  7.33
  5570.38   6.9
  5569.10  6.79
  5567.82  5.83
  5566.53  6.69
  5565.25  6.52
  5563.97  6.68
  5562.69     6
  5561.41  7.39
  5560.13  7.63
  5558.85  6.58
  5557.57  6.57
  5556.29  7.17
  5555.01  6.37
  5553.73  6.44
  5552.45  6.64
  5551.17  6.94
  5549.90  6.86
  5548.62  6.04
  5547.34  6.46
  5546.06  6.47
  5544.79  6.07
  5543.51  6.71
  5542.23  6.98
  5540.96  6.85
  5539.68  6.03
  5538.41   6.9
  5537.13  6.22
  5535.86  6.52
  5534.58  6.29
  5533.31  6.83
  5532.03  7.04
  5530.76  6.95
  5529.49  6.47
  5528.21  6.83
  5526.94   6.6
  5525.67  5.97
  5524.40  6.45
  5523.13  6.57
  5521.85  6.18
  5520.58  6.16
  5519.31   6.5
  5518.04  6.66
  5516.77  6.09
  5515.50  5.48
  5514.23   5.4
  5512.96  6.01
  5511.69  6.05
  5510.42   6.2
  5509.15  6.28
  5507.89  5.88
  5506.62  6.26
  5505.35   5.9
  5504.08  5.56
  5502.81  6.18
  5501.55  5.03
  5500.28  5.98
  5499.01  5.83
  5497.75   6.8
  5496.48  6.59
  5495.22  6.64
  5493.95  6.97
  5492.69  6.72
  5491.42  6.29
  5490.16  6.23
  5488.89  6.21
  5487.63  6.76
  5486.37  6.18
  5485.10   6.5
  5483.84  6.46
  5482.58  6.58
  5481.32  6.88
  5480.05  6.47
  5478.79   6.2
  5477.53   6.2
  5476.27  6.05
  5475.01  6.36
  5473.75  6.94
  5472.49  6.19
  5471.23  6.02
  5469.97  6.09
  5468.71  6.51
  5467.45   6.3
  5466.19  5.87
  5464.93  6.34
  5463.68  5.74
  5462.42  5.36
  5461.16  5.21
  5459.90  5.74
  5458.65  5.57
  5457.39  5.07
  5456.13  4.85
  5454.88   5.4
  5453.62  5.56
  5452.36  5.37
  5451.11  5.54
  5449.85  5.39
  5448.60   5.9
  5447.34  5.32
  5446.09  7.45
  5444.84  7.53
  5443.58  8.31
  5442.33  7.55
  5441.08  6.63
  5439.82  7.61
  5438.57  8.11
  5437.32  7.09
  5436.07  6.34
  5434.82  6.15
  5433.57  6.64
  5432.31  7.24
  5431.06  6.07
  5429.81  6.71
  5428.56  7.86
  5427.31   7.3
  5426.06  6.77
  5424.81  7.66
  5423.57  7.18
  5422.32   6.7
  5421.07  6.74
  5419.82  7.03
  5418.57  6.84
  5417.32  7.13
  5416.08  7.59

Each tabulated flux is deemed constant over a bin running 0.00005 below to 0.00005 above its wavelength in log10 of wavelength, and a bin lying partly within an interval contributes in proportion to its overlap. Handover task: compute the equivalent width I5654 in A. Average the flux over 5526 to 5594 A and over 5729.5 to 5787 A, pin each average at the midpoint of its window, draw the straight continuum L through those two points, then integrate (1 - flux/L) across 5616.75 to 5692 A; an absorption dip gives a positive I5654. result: 6.8 A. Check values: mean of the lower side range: 6.72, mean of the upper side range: 7.84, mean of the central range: 6.6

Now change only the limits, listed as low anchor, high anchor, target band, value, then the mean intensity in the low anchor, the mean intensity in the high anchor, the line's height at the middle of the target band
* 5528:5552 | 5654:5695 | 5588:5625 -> 2.6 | 6.6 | 6.87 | 6.73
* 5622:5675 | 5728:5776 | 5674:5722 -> 0.4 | 6.6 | 7.87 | 7.21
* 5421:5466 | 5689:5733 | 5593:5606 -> 1.5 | 6.43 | 7.35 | 6.97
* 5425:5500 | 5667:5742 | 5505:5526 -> 1.4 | 6.39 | 7.23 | 6.57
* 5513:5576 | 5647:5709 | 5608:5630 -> 1.4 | 6.55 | 6.98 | 6.79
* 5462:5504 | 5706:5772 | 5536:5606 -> 1.7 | 6.28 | 7.72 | 6.78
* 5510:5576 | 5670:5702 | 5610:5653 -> 2.7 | 6.53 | 6.99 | 6.81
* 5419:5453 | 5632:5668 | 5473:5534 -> 4.1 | 6.82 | 6.68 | 6.78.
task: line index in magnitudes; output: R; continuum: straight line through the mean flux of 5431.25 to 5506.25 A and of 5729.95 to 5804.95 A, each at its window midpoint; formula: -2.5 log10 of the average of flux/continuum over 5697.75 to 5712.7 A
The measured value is 0.05 mag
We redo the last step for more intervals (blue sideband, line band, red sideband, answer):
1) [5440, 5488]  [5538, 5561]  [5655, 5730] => -0.022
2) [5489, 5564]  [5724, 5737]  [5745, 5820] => 0.020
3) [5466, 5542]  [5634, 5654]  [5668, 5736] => 0.060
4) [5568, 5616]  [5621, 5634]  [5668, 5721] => 0.087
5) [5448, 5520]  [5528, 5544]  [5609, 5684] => -0.074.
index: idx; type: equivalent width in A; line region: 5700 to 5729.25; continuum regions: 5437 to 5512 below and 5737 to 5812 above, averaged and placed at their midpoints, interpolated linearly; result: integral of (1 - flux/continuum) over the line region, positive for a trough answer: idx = 1.3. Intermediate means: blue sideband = 6.24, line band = 7.38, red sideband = 8.08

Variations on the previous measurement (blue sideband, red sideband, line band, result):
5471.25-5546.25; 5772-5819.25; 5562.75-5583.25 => -0.4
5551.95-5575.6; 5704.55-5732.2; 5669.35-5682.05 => 0.8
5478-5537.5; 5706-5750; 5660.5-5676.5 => 1.1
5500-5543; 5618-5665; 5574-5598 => -1.6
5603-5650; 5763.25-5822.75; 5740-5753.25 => -0.7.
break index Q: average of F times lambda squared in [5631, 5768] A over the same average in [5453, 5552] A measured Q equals 1.24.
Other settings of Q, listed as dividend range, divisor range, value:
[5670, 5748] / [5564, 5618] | 1.16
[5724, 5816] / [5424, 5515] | 1.42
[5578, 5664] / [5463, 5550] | 1.07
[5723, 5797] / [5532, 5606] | 1.28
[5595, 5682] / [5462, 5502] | 1.09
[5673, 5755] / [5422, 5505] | 1.27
